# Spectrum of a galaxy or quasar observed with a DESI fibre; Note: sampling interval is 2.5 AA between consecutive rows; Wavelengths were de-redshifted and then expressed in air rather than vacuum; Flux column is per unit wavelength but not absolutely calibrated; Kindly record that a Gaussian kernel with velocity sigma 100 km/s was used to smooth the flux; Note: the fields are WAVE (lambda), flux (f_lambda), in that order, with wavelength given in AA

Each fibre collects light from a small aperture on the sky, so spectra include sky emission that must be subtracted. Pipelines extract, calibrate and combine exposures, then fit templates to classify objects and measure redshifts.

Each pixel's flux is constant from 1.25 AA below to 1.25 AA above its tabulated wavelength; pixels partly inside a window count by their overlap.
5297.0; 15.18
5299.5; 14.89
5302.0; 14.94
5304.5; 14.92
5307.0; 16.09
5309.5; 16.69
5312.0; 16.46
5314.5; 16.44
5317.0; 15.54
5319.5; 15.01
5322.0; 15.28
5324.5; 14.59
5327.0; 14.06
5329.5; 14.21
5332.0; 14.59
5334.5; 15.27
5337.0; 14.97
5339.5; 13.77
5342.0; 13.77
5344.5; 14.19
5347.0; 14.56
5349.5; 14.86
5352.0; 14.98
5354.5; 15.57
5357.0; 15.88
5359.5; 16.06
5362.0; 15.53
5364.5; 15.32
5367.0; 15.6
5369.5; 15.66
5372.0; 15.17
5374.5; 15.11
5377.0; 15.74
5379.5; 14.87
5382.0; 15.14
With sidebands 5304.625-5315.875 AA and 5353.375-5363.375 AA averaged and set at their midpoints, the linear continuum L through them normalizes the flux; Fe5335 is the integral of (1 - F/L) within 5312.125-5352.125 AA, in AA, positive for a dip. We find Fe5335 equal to 3.1 AA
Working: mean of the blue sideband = 16.3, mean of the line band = 14.8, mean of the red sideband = 15.8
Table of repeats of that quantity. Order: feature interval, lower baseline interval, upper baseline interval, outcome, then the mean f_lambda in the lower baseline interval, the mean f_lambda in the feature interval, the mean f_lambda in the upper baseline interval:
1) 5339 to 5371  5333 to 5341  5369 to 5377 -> -0.19 AA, 14.6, 15.1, 15.3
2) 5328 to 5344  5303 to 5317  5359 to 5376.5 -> 1.40 AA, 16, 14.4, 15.5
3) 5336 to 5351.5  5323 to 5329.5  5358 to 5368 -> 0.60 AA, 14.3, 14.4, 15.6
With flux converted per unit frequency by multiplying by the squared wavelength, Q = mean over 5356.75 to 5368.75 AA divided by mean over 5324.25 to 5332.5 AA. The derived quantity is 1.11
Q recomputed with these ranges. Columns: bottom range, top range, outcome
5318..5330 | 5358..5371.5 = 1.08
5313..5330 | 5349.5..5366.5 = 1.04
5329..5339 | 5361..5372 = 1.06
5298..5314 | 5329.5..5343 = 0.93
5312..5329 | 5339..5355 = 0.96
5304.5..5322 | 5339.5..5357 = 0.94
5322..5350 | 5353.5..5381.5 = 1.08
